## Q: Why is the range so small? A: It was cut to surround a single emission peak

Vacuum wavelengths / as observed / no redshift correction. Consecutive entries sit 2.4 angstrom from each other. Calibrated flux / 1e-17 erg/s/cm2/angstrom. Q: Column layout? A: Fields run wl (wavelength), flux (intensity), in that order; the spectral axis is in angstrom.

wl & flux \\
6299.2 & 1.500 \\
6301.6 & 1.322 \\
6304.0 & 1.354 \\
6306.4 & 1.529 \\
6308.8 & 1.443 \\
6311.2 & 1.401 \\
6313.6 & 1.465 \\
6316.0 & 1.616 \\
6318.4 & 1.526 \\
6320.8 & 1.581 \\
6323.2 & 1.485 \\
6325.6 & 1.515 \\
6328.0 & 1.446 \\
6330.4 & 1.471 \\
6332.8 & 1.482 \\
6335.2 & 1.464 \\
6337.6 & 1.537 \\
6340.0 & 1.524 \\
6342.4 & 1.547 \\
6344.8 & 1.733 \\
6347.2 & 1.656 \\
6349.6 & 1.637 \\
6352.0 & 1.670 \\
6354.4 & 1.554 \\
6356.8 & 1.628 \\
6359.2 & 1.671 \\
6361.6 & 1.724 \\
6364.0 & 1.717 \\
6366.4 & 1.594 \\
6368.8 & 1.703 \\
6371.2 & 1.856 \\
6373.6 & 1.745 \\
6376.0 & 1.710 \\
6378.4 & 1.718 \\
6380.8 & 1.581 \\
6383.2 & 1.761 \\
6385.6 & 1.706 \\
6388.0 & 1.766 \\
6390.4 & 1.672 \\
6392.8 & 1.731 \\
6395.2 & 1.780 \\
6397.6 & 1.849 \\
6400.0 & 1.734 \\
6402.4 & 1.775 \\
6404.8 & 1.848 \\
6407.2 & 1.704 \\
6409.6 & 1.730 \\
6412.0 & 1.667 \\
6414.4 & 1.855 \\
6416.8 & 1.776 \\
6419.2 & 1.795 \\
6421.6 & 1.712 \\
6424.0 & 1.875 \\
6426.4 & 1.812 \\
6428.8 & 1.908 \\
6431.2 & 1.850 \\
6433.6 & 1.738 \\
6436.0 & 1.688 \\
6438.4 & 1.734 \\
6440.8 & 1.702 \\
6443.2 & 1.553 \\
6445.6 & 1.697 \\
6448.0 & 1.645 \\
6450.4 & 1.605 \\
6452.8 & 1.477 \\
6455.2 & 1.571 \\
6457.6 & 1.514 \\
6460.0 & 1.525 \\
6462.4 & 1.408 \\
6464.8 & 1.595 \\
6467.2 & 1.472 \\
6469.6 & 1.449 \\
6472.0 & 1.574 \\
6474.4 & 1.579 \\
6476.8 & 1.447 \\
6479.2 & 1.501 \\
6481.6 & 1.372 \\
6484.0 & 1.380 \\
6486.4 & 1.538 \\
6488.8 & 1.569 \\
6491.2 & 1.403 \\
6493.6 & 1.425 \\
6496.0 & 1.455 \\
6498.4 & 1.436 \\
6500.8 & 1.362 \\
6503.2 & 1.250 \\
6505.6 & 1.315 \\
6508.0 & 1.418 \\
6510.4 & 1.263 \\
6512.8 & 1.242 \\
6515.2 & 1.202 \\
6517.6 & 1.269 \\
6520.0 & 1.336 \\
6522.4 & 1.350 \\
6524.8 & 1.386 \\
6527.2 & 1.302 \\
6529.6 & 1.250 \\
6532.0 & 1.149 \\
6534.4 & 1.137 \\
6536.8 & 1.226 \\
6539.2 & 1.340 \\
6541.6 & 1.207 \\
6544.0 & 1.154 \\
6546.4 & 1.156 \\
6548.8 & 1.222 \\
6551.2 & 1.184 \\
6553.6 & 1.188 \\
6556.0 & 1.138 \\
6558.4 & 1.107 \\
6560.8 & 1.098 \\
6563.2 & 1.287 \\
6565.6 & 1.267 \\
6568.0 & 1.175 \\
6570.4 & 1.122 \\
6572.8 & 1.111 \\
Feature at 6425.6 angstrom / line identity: C III]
